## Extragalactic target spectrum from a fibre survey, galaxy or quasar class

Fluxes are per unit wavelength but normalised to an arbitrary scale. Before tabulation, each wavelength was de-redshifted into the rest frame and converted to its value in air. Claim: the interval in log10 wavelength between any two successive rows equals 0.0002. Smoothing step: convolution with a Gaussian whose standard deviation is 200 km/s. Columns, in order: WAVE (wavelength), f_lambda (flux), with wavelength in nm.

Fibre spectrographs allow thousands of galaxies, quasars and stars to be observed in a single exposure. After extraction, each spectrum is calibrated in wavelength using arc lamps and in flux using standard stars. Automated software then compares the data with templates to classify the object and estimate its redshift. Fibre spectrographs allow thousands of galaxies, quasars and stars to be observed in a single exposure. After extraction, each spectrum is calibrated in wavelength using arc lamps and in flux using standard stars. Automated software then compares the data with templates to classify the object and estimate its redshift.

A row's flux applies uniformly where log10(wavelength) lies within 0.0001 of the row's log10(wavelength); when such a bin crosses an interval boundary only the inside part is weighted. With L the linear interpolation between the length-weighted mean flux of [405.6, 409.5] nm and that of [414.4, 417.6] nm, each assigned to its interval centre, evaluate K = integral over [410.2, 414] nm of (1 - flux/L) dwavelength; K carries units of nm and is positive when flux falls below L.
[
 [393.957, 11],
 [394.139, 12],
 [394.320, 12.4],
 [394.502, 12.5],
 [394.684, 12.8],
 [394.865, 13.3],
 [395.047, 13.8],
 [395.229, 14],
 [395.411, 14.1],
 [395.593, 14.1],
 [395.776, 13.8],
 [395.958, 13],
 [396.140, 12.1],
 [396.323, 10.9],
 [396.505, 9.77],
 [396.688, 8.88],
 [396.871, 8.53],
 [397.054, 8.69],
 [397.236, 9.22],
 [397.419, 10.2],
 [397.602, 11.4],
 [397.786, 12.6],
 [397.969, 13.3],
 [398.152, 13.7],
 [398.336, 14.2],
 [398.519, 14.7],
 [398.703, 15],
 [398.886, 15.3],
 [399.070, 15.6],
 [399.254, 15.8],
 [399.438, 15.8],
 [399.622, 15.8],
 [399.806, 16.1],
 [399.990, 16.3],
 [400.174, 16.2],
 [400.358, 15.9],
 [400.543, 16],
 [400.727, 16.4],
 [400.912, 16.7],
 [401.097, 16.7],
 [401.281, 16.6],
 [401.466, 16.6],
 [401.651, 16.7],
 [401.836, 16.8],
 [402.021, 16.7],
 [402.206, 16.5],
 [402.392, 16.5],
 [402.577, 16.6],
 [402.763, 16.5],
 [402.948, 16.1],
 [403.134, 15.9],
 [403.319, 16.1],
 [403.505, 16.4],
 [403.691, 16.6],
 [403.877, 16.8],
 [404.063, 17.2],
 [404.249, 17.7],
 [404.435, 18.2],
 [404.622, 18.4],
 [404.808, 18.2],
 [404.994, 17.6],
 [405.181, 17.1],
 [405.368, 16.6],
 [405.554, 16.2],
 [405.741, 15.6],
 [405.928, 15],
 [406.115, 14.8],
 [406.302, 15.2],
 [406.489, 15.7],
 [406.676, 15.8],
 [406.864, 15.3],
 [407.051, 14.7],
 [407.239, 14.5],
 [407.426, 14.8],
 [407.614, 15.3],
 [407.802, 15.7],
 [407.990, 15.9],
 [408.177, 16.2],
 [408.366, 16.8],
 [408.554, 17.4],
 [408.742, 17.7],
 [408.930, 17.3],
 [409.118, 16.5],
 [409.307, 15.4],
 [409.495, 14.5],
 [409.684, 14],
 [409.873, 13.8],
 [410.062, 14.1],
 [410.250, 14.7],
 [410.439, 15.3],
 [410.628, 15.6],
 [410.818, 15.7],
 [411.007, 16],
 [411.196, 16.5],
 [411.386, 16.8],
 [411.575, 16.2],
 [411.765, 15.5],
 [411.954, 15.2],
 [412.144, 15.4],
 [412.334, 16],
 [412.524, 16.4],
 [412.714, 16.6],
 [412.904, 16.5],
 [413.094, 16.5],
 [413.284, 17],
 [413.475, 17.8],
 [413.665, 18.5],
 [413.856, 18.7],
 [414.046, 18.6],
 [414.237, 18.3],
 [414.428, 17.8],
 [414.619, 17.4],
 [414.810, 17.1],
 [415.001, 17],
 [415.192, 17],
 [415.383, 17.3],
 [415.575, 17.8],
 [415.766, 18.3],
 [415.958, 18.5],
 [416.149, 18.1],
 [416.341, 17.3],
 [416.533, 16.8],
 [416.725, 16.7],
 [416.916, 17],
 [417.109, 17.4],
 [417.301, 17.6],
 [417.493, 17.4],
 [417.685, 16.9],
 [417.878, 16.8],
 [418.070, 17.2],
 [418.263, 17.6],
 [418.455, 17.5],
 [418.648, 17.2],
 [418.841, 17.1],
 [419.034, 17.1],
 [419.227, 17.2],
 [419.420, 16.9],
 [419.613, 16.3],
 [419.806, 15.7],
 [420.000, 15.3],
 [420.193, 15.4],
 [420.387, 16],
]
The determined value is 0.062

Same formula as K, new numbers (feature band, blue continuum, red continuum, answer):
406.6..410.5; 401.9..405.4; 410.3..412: 0.17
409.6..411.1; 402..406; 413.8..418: 0.20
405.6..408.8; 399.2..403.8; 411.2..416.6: 0.20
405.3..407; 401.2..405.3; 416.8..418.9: 0.14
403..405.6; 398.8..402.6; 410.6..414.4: -0.11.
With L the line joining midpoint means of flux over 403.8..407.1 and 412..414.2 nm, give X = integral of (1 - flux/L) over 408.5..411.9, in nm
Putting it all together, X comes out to 0.233 nm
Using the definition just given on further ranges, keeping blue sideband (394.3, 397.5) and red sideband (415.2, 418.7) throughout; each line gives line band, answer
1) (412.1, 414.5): -0.123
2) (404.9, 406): -0.158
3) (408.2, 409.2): -0.124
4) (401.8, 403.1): -0.285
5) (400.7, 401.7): -0.261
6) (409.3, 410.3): 0.076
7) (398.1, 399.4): -0.253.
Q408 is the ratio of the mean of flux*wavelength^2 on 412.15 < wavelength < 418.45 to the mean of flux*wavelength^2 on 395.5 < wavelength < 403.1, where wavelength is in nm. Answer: 1.3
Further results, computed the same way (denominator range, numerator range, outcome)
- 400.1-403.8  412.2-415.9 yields 1.12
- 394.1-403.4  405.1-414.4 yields 1.19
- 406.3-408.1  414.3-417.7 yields 1.19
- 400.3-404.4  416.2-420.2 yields 1.10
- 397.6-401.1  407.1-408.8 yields 1.09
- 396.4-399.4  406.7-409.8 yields 1.34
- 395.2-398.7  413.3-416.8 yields 1.61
